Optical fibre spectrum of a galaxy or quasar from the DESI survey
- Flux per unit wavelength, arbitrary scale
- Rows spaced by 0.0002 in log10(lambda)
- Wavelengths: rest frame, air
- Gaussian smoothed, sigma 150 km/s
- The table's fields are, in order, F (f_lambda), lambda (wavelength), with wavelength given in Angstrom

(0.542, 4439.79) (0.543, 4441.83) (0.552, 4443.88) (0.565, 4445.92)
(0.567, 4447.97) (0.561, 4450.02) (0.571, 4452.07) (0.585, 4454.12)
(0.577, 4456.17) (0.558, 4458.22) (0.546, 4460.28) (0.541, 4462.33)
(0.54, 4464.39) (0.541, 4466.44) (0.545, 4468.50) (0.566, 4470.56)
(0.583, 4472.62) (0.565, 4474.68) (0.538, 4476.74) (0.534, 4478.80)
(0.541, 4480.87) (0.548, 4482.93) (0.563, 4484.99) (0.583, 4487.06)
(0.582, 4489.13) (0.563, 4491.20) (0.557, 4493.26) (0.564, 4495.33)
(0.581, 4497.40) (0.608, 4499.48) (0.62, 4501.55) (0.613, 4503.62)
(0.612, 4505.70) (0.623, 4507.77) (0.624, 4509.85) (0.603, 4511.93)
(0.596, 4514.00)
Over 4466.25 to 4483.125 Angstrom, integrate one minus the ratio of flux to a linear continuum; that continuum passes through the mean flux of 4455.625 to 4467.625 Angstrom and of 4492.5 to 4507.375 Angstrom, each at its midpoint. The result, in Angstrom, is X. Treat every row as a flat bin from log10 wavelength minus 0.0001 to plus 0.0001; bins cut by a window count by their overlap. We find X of 0.4 Angstrom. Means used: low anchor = 0.549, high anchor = 0.595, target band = 0.552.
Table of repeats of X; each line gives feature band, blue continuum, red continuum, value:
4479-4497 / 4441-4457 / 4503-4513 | 1.09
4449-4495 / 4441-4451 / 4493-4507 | 1.40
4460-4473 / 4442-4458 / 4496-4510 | 0.66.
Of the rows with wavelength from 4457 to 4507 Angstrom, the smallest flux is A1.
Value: 0.534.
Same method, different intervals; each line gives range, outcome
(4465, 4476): 0.541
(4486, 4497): 0.557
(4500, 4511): 0.612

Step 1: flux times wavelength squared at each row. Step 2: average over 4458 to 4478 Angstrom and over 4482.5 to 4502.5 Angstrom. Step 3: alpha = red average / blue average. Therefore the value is 1.06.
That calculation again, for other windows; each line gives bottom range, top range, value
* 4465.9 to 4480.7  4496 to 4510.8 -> 1.12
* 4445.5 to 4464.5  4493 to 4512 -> 1.09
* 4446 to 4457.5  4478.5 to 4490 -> 0.99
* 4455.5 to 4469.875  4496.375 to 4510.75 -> 1.13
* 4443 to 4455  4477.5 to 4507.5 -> 1.04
